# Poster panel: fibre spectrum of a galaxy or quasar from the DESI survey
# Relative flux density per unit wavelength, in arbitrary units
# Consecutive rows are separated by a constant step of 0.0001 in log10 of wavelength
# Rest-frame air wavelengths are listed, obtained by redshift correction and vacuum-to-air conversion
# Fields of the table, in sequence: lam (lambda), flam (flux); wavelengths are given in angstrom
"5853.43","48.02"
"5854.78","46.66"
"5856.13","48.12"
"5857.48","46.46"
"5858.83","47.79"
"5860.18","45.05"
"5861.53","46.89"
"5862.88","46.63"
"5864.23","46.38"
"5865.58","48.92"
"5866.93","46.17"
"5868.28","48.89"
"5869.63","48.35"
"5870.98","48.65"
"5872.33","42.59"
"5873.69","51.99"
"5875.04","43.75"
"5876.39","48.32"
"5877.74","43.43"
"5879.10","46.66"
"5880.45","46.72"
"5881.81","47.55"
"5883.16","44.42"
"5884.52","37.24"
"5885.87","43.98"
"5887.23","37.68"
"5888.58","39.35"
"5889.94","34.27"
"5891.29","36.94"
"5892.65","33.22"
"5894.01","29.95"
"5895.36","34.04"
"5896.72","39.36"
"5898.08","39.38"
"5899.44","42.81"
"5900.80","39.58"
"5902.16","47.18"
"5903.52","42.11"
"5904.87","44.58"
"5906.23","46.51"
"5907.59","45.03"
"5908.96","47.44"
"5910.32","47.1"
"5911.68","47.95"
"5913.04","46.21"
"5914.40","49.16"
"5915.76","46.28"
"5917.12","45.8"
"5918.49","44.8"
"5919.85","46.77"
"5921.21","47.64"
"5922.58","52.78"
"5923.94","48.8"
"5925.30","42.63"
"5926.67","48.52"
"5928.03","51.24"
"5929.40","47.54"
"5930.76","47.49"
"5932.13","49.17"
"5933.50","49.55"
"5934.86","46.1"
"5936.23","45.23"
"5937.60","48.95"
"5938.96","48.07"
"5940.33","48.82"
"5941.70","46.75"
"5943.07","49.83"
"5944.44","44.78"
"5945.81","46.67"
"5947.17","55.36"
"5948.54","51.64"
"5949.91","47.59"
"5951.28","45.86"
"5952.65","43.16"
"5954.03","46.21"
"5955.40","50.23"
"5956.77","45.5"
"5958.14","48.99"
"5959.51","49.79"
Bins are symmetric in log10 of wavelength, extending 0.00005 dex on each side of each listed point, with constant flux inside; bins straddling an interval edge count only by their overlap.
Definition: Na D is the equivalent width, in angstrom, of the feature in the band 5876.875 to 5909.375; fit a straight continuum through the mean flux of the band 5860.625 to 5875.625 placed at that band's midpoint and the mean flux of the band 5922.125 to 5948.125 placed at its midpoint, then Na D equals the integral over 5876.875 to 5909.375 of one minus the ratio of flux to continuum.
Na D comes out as 4.4 angstrom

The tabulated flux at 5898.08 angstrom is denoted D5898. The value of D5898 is 39.38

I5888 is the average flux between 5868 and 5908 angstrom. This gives 42.4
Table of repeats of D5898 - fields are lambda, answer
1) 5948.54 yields 51.64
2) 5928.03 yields 51.24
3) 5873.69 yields 51.99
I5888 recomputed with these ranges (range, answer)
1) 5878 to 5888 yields 43.4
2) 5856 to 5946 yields 45.2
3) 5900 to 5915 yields 45.7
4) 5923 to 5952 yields 48.2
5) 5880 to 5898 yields 38.7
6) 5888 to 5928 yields 43.5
